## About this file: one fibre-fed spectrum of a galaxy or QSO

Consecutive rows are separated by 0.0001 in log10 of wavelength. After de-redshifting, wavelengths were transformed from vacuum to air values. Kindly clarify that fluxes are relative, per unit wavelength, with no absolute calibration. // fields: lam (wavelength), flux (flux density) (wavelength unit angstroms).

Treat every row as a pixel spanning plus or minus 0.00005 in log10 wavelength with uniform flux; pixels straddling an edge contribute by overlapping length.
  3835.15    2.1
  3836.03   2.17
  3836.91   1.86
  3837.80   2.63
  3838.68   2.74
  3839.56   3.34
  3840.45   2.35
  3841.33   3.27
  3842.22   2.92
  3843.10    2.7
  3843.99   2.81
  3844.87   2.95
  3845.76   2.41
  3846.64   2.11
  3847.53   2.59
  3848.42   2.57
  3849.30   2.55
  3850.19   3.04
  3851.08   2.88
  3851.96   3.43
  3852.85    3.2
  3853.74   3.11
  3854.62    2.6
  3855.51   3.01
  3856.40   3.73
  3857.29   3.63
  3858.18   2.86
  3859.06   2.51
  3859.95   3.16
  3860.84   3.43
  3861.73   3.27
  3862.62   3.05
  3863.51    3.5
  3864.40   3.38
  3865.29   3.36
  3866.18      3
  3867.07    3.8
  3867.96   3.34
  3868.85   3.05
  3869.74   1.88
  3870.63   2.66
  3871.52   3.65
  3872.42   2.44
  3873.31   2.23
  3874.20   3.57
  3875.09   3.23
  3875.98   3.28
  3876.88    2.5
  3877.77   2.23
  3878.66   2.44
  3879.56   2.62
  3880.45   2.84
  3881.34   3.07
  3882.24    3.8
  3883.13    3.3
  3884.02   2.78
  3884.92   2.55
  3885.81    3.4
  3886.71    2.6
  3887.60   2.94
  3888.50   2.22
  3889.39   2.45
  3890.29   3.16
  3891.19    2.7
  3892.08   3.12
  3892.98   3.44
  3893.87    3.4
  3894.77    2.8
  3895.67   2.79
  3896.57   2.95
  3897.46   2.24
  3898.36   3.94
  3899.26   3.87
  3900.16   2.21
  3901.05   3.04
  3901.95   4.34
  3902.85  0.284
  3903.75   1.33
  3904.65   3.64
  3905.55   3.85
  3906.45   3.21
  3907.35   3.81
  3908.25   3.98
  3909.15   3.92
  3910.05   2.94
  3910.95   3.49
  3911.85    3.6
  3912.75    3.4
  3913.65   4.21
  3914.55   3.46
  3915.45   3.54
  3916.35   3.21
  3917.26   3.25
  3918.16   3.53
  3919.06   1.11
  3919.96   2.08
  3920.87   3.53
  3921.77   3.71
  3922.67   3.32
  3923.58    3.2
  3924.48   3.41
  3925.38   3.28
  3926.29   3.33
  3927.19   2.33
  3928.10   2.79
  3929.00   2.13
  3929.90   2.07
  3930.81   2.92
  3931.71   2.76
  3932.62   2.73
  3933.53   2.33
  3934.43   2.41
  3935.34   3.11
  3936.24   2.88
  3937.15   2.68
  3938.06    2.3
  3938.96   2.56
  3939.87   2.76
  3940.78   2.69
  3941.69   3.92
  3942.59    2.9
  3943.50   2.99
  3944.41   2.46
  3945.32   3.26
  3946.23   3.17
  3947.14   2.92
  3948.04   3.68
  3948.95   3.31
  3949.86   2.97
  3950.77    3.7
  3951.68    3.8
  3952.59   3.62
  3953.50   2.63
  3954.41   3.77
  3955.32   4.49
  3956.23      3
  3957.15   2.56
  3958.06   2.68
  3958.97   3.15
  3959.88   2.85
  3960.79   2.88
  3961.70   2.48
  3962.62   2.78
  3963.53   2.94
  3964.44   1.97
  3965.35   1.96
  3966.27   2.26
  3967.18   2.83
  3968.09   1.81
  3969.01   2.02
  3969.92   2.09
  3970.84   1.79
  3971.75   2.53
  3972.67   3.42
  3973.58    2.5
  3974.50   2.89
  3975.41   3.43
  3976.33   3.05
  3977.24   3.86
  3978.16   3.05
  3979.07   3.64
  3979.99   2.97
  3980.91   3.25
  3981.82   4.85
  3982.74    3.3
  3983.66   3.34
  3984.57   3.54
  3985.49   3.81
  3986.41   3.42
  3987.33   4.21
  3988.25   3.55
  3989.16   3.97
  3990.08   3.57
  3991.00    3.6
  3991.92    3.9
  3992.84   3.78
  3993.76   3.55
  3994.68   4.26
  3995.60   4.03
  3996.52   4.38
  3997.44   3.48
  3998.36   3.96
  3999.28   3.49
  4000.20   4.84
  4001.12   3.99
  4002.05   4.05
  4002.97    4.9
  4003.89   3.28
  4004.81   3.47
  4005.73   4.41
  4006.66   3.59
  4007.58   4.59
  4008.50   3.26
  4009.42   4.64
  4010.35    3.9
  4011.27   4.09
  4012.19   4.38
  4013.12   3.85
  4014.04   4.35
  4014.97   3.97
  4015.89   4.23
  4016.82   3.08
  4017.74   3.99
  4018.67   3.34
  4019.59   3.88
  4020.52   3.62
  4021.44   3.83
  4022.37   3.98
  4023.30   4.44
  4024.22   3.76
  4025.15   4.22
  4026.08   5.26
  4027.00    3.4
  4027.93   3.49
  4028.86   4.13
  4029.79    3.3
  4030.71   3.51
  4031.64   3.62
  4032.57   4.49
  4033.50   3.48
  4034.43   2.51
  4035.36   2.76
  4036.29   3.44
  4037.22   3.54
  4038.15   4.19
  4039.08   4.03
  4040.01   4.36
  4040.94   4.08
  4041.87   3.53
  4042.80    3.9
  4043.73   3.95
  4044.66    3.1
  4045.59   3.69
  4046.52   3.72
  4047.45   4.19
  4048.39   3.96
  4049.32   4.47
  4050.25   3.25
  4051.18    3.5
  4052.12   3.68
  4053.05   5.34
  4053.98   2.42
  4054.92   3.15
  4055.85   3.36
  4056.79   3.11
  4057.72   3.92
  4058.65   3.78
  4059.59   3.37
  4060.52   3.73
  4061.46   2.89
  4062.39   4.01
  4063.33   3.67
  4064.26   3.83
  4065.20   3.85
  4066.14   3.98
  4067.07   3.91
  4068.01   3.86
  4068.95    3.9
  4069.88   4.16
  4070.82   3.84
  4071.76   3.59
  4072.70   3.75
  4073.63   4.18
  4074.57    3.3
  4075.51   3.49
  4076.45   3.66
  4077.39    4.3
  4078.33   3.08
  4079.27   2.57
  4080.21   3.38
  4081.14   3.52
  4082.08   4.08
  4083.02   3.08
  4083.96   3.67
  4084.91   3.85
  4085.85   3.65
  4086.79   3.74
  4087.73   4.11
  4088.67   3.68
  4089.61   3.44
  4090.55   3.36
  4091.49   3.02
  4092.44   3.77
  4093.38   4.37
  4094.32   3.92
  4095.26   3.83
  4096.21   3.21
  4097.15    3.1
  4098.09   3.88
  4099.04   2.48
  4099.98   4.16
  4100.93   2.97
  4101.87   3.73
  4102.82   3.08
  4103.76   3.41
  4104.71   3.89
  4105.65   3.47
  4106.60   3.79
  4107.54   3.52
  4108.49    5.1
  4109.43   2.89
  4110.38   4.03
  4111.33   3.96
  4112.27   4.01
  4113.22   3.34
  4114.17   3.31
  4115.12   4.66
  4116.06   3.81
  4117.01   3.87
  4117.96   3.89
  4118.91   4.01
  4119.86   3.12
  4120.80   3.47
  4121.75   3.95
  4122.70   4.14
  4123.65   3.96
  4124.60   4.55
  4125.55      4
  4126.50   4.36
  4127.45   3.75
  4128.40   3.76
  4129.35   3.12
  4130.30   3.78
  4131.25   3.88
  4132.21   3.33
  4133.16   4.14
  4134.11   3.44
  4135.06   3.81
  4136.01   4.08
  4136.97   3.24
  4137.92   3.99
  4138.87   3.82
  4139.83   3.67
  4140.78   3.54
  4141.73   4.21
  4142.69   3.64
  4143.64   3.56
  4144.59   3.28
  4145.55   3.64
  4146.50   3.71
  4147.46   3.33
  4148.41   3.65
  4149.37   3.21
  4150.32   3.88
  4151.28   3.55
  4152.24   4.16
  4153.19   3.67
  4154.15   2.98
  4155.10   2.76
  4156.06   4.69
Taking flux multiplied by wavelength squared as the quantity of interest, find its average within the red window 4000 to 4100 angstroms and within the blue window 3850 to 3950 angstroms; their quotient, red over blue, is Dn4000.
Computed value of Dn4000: 1.3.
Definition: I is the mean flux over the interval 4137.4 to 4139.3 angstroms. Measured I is 3.9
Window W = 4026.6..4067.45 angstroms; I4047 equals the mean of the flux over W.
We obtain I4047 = 3.67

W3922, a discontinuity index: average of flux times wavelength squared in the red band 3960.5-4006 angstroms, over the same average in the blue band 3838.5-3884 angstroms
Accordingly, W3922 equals 1.20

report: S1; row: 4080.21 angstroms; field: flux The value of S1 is 3.38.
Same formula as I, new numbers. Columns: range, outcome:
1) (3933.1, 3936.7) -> 2.69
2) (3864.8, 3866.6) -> 3.19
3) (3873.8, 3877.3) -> 3.14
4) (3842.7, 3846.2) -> 2.72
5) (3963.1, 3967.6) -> 2.39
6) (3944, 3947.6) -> 2.97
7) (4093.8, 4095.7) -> 3.9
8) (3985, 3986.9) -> 3.61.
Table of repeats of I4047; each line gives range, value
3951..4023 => 3.47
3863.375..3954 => 3.01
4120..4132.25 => 3.85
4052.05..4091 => 3.65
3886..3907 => 2.9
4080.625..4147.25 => 3.71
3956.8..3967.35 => 2.61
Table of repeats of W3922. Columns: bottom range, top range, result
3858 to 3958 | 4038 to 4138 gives 1.34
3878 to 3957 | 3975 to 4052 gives 1.31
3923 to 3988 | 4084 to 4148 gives 1.35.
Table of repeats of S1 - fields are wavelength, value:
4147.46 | 3.33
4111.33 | 3.96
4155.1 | 2.76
